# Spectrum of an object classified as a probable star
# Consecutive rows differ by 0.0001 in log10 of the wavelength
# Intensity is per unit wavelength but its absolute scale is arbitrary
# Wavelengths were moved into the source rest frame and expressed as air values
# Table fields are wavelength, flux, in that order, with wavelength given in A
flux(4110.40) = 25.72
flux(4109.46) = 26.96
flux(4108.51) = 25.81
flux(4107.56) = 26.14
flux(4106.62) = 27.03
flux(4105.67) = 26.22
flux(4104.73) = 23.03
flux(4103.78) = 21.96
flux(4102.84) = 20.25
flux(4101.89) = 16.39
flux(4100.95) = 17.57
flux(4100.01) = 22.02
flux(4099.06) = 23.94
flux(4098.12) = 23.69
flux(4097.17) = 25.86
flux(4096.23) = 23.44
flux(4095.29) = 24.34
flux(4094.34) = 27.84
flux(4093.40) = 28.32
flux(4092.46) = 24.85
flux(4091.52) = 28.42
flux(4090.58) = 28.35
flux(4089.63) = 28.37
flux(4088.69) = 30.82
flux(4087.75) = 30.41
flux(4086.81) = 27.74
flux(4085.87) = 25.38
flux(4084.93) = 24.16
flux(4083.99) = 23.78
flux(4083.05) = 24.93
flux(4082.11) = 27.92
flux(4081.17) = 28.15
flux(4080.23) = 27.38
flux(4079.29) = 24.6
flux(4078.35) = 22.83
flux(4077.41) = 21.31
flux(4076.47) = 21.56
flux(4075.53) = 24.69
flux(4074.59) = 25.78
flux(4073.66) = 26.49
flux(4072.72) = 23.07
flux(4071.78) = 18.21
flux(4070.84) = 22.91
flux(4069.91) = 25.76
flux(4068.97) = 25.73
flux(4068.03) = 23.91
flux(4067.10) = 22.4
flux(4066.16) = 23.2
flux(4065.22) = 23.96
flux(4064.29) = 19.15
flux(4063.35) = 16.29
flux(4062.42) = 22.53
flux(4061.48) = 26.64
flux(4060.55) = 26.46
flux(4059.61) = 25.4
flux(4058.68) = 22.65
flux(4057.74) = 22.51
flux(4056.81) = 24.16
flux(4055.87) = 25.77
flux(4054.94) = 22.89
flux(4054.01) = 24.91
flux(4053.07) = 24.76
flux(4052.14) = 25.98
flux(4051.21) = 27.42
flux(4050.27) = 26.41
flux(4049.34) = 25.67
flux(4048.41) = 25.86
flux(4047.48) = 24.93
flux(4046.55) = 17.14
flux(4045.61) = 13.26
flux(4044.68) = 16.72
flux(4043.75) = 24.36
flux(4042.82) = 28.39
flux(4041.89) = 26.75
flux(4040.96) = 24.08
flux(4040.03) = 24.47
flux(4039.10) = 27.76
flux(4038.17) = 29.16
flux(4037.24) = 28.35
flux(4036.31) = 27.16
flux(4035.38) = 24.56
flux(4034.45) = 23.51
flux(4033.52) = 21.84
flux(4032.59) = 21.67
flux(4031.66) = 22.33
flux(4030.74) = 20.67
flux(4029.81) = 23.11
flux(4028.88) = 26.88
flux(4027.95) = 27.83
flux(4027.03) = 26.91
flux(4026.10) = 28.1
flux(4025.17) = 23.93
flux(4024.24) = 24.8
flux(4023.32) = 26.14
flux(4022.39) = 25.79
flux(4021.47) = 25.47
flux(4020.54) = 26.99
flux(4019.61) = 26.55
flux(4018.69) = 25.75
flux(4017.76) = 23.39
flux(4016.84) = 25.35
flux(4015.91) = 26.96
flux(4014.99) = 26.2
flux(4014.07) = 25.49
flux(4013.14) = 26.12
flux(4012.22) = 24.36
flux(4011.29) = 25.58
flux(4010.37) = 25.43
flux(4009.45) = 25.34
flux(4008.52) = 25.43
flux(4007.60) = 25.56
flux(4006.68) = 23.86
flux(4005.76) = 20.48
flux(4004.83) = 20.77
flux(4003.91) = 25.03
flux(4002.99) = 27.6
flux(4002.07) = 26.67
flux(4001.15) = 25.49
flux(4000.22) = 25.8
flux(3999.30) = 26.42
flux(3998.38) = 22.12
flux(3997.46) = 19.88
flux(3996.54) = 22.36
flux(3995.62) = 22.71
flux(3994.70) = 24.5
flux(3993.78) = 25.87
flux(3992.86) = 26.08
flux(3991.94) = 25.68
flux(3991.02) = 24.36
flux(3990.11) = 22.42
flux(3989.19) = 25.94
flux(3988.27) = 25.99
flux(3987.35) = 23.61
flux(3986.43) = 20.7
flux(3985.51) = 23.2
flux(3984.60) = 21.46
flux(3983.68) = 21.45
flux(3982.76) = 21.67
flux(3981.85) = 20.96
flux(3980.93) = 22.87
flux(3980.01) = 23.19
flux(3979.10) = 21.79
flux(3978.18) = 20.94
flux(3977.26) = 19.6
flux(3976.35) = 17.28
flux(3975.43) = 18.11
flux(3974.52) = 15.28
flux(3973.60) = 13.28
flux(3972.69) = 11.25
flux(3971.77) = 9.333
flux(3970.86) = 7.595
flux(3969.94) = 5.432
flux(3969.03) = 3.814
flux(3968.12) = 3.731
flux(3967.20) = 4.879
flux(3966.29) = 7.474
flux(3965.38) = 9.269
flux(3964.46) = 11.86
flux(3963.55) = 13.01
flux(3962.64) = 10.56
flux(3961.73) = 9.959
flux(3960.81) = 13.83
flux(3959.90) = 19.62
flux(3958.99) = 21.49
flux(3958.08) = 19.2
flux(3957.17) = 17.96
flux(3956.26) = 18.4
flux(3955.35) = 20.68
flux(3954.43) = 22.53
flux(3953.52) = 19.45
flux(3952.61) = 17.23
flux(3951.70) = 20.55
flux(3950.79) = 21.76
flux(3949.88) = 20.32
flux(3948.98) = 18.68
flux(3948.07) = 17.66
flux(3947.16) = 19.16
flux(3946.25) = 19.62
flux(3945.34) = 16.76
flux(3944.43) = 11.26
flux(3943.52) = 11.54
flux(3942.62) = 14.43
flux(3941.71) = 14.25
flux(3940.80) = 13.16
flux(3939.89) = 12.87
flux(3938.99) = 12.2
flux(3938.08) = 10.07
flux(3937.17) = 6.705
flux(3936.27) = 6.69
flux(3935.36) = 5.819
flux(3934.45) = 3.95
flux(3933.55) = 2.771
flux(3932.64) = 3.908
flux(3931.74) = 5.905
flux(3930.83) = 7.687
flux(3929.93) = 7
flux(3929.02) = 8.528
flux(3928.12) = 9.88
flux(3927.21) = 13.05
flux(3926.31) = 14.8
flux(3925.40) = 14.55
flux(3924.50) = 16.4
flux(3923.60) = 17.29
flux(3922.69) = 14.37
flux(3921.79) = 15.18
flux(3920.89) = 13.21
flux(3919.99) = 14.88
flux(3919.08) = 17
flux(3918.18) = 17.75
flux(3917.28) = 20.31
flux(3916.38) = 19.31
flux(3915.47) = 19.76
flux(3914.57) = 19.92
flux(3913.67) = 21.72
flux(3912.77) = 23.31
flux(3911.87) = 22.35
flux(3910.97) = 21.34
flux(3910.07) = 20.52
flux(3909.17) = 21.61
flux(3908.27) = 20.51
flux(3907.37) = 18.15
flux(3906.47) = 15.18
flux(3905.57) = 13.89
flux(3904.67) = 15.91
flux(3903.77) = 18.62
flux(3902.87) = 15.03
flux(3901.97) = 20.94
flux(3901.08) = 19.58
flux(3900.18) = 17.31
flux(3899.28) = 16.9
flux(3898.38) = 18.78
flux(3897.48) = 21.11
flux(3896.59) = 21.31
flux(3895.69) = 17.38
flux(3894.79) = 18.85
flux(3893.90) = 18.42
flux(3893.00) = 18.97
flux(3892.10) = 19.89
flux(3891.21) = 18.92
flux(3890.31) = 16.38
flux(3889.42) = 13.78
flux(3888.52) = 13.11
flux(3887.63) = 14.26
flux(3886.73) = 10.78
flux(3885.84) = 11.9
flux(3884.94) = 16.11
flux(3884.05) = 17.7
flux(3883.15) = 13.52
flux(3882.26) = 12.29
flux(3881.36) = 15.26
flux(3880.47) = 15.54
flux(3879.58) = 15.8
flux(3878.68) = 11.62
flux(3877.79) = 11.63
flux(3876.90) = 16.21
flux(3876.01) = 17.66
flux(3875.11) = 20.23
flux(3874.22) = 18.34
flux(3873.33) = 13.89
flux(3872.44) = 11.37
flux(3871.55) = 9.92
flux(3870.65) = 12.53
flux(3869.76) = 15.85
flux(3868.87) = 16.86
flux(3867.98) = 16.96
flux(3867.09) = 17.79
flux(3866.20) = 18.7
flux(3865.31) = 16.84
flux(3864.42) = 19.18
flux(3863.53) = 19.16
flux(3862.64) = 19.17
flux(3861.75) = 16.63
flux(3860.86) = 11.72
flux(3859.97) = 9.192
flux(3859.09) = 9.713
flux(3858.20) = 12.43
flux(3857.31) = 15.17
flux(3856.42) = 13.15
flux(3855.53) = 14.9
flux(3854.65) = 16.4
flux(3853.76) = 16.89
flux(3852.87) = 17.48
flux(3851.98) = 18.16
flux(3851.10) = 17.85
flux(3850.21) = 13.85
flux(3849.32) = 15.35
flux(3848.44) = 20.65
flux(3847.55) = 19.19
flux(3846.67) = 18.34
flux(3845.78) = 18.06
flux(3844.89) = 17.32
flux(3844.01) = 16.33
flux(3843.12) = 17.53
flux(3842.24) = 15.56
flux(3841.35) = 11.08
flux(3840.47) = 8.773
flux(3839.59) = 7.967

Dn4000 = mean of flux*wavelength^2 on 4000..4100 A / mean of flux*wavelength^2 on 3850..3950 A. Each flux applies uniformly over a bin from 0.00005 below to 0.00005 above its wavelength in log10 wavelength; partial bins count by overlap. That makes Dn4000 1.75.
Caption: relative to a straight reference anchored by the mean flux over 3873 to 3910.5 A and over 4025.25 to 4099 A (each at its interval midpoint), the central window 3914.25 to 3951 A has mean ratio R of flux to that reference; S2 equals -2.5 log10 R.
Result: 0.36 mag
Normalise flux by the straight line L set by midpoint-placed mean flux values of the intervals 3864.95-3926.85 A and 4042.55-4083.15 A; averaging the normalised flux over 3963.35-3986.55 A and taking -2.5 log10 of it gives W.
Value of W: 0.33 mag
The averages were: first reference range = 16.9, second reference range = 23.7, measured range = 14.9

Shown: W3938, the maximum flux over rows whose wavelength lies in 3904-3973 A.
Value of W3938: 23.31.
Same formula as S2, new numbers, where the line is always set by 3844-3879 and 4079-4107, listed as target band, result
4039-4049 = 0.01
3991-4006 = -0.14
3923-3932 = 0.50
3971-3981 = 0.20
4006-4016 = -0.16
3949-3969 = 0.28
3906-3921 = -0.08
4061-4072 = 0.07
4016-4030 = -0.16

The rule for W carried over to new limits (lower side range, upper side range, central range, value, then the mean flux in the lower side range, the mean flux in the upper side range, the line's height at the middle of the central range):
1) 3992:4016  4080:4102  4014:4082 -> 0.04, 24.7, 25.7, 25.2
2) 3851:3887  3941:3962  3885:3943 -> 0.09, 15.2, 17.7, 16.5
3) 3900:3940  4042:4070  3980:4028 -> -0.22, 14.6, 23.5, 20.1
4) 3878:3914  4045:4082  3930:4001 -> 0.22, 17.3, 23.7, 20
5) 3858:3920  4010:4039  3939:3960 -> 0.17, 16.8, 25.4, 20.7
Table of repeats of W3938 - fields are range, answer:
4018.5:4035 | 28.1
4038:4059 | 29.16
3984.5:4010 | 27.6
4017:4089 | 30.82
